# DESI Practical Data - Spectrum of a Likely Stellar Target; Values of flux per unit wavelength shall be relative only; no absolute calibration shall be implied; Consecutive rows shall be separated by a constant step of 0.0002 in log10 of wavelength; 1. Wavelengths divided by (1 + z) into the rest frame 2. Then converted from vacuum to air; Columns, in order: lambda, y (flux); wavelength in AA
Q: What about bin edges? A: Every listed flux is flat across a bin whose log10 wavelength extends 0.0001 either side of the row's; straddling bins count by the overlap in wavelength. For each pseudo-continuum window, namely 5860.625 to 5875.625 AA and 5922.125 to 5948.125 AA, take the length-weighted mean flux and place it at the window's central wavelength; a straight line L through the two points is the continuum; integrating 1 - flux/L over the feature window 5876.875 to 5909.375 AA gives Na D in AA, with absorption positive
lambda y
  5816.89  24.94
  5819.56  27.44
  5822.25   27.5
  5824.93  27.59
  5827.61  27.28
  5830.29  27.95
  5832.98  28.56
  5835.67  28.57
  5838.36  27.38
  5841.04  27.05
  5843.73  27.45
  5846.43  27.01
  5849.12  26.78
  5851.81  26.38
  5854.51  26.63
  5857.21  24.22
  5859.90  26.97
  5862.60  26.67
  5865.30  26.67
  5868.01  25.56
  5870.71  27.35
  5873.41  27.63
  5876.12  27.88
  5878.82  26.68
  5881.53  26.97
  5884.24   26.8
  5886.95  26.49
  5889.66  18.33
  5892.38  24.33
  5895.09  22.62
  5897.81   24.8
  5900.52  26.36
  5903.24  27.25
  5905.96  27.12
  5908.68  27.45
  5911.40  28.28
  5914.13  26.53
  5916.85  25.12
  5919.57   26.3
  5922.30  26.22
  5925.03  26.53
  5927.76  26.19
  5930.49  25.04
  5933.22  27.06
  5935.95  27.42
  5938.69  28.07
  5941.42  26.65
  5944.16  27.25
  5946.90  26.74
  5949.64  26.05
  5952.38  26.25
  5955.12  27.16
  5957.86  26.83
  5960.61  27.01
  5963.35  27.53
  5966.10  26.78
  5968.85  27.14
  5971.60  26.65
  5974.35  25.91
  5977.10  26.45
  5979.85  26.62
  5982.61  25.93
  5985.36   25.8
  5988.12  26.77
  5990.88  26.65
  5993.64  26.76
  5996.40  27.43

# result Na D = 1.7 AA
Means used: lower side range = 26.8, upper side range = 26.7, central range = 25.4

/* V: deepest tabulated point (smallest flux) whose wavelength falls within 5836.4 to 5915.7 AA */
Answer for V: 18.33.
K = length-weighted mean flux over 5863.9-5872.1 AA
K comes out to 26.5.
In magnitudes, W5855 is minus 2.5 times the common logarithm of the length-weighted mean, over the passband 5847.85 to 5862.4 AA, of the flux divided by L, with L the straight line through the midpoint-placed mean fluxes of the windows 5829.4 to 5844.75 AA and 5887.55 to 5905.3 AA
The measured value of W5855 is 0.020 mag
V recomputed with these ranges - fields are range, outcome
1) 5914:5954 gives 25.04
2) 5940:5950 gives 26.05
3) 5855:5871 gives 24.22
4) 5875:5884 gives 26.68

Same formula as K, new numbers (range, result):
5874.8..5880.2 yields 27.3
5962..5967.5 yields 27.1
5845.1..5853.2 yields 26.7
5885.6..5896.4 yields 22.9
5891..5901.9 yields 24.5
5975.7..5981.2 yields 26.6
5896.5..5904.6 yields 26.2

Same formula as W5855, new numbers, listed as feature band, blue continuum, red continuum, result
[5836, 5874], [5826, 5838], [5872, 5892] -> 0.010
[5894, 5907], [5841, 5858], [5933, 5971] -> 0.046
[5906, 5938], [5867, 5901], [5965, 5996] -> -0.029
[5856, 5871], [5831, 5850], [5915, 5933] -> 0.039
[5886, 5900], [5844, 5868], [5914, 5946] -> 0.134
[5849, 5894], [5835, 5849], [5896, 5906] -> 0.032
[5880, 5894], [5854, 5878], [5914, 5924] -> 0.078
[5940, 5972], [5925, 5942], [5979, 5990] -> -0.013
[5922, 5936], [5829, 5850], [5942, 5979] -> 0.026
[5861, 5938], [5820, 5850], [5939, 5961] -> 0.040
